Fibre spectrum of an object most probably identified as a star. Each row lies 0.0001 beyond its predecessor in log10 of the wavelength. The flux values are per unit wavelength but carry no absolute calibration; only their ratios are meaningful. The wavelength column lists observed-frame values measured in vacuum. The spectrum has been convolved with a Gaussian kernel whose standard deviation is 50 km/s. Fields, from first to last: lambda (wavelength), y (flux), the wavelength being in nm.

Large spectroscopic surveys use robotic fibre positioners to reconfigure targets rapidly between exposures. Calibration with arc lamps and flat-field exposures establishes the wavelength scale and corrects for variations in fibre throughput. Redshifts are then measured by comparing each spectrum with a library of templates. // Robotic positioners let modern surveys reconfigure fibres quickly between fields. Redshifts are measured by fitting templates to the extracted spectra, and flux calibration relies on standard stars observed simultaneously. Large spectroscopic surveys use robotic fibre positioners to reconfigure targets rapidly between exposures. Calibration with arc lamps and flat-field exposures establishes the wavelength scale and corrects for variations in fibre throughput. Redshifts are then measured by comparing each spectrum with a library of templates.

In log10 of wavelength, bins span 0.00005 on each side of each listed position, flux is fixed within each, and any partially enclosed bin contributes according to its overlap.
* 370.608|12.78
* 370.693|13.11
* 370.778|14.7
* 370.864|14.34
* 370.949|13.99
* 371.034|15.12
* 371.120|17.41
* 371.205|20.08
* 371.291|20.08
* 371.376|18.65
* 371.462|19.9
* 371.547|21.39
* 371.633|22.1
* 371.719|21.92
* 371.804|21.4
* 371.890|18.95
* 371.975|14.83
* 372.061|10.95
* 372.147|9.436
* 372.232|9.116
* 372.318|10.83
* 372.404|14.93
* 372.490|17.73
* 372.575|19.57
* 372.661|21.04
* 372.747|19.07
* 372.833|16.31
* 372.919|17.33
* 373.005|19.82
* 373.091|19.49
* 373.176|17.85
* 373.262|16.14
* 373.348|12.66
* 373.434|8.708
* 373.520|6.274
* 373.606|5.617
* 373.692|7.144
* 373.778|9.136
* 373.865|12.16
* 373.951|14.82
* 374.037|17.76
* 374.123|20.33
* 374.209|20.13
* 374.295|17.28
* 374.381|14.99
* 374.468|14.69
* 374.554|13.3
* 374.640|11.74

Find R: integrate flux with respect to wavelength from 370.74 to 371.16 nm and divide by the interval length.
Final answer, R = 15.1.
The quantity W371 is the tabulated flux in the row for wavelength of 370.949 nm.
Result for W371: 13.99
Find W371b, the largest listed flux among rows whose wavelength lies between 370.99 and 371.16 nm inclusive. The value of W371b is 17.41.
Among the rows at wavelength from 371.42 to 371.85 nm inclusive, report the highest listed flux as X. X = 22.1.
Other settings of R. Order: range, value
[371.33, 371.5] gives 19.3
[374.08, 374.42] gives 18.3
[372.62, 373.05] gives 18.7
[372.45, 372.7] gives 19.5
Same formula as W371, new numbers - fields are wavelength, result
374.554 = 13.3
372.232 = 9.116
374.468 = 14.69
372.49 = 17.73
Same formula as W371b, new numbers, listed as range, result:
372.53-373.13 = 21.04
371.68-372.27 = 21.92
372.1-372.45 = 14.93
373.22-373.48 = 16.14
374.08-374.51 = 20.33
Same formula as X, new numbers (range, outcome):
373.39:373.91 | 12.16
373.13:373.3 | 17.85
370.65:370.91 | 14.7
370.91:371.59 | 21.39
